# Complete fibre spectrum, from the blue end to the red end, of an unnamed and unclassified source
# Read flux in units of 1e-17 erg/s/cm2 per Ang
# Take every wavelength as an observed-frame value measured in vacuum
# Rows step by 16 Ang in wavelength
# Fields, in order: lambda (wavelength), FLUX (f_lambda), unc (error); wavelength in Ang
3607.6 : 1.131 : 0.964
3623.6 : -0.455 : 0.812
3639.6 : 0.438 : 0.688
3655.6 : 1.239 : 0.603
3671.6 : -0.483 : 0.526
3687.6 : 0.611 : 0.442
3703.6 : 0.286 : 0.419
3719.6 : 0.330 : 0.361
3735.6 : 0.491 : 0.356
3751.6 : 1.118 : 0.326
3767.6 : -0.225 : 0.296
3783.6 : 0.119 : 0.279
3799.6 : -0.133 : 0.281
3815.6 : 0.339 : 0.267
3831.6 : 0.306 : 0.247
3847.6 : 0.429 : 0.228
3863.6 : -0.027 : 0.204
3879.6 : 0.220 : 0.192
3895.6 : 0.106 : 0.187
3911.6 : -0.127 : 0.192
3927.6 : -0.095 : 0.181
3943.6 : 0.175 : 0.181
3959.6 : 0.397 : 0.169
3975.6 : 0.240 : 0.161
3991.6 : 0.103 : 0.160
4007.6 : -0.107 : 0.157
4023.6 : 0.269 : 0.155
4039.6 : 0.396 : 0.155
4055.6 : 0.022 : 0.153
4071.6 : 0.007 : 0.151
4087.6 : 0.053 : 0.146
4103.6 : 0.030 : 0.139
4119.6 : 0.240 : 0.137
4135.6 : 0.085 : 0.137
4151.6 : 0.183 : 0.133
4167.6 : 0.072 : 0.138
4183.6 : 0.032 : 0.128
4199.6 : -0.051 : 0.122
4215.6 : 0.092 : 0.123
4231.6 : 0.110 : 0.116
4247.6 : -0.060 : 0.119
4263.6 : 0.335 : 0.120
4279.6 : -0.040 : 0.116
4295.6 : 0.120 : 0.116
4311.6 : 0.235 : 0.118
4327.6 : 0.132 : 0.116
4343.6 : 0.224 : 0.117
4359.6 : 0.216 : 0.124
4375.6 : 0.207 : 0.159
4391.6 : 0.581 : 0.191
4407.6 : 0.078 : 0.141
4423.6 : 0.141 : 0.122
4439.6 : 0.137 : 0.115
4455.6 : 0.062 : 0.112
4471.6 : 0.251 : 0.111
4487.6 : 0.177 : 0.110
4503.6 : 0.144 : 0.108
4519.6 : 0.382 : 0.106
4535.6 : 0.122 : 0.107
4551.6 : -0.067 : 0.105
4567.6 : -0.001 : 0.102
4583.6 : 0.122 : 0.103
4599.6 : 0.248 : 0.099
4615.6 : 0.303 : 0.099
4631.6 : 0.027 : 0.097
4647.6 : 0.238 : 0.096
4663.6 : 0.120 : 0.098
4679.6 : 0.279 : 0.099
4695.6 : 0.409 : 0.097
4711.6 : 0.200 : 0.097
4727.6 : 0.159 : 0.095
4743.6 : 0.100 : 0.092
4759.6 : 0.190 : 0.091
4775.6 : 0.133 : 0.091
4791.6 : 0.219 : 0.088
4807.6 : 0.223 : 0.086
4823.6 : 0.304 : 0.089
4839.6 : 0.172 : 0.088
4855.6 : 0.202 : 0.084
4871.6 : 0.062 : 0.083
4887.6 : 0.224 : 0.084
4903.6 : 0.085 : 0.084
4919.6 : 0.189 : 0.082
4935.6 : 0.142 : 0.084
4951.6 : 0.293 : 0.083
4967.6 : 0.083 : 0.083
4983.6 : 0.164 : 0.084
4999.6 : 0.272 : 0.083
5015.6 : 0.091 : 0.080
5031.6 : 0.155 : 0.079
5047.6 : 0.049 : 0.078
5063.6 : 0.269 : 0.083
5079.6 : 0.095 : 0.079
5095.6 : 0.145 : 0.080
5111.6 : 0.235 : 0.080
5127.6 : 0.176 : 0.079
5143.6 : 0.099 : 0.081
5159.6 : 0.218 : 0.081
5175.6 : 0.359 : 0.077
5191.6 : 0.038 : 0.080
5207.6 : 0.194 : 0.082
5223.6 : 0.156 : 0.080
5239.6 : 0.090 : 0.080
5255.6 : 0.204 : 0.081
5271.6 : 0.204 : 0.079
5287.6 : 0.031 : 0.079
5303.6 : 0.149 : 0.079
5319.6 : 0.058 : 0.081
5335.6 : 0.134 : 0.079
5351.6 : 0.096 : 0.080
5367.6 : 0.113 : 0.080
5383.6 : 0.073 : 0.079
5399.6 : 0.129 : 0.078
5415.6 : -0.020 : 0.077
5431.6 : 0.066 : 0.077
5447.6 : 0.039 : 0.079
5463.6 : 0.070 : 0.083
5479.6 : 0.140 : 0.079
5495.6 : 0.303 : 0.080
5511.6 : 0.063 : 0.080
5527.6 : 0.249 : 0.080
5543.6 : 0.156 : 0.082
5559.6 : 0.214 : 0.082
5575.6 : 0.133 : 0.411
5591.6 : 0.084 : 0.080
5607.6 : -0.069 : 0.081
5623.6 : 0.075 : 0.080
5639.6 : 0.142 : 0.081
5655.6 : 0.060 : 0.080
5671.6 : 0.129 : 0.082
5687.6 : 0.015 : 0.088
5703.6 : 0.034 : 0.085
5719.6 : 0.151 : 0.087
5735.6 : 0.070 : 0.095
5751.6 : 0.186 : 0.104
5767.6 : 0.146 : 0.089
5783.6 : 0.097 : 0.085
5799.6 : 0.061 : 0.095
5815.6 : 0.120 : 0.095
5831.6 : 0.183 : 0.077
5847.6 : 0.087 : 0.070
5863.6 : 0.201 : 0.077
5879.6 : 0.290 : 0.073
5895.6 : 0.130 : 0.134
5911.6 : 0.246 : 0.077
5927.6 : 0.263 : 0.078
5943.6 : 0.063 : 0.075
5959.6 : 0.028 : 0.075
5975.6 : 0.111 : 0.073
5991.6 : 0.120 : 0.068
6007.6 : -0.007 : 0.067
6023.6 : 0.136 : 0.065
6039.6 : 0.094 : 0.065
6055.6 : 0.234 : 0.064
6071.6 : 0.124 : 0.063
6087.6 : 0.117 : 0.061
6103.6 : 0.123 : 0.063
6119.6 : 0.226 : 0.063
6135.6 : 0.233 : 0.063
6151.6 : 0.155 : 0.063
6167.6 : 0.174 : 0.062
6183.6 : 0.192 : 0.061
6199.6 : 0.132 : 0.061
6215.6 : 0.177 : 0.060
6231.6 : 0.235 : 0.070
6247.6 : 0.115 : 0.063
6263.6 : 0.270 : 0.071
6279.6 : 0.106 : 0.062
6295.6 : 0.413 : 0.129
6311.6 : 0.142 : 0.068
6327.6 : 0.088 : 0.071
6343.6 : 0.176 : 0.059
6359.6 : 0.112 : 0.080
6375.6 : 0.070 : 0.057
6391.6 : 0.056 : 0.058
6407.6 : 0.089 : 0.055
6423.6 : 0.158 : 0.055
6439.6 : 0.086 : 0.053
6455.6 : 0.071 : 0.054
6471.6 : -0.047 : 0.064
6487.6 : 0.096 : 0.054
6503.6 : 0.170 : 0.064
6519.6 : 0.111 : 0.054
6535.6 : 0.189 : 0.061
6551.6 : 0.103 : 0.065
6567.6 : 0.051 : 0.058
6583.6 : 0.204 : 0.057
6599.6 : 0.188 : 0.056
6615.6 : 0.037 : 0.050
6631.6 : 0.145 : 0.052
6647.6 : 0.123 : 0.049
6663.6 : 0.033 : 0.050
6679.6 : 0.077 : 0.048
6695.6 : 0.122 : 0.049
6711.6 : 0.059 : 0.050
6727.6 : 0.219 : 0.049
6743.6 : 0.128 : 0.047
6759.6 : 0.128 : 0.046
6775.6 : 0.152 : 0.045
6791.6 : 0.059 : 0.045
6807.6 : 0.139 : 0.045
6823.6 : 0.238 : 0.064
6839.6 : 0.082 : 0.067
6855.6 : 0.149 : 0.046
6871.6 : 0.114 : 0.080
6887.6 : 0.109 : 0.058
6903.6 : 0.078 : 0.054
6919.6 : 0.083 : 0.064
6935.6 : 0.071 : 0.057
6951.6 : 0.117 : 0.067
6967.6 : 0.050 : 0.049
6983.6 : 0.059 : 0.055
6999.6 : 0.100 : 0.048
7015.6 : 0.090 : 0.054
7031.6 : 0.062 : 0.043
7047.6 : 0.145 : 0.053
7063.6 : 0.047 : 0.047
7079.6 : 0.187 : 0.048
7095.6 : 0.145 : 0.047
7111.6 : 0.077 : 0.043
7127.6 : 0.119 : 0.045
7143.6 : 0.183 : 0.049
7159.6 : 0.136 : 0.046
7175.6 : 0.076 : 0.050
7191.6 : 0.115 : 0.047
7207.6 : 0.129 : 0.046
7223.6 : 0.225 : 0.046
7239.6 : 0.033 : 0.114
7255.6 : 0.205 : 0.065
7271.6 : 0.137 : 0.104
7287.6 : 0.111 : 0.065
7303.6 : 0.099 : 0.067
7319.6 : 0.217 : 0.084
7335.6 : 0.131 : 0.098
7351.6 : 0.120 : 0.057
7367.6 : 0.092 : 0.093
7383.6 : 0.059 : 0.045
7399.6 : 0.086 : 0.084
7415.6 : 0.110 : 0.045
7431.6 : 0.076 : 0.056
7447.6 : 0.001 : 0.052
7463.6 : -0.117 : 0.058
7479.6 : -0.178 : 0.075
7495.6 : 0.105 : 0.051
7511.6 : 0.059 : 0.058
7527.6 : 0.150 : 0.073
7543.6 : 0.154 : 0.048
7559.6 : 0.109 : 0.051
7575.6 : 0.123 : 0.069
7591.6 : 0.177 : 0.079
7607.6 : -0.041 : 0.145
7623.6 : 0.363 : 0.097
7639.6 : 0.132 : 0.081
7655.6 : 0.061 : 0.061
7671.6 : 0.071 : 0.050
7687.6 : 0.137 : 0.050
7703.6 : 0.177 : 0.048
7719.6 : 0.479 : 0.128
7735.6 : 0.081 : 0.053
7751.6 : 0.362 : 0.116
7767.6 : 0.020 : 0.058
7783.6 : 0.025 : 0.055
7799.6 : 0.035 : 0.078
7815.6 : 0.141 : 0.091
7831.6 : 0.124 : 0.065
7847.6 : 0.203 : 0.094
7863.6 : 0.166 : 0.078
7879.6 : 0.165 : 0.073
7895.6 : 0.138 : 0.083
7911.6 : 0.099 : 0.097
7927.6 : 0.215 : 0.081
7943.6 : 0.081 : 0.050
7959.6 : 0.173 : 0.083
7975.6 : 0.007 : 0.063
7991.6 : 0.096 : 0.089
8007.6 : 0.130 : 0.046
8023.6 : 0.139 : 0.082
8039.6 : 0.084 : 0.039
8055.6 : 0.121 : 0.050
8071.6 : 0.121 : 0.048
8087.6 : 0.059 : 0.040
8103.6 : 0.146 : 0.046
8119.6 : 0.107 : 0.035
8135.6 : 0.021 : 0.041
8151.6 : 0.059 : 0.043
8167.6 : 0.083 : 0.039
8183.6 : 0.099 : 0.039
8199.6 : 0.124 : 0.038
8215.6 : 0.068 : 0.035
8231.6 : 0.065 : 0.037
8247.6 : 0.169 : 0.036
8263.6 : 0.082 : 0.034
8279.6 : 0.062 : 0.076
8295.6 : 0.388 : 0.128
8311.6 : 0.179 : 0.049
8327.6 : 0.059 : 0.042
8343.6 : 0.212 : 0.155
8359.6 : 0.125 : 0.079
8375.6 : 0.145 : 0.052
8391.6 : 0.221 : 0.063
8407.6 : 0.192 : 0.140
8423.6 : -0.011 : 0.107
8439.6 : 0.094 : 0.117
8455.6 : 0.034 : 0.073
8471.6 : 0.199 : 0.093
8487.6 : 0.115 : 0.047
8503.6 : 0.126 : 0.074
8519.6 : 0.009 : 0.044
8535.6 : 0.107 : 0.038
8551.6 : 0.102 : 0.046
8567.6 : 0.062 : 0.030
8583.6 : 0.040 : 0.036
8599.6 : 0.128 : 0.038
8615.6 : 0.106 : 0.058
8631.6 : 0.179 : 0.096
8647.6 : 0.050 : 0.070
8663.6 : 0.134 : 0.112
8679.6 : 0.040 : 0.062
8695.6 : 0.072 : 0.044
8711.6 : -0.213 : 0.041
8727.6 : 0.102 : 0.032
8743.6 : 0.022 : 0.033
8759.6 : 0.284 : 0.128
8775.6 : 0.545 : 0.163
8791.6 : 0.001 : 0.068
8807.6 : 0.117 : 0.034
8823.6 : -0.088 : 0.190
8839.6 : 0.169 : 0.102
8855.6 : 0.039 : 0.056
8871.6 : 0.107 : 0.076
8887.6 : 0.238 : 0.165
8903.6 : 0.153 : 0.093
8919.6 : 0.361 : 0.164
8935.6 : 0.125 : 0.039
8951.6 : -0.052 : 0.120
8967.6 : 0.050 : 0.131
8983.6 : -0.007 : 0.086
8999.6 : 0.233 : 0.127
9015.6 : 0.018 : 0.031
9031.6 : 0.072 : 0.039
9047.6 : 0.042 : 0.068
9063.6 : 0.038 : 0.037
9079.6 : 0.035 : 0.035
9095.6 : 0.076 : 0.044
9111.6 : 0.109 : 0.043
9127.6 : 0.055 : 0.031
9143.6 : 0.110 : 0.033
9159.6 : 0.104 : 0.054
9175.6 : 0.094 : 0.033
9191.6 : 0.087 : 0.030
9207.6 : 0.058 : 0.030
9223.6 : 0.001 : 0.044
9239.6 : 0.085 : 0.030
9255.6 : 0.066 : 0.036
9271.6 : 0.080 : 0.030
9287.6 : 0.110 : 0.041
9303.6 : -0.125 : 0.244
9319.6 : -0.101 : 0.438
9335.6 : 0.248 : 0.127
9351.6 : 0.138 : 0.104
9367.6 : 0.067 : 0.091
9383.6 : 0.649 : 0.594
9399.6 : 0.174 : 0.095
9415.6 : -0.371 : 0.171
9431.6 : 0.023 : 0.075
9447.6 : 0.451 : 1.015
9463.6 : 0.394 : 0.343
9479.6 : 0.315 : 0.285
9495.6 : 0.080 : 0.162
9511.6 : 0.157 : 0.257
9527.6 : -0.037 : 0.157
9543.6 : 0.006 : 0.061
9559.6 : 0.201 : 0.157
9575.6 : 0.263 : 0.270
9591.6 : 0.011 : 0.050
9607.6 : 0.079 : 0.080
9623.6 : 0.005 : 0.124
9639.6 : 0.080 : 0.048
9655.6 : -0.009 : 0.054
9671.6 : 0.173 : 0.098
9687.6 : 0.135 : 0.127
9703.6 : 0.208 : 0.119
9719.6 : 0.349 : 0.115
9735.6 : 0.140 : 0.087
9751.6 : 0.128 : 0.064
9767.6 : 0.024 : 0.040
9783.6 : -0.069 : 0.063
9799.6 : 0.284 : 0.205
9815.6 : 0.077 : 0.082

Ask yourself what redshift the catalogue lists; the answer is 0.78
